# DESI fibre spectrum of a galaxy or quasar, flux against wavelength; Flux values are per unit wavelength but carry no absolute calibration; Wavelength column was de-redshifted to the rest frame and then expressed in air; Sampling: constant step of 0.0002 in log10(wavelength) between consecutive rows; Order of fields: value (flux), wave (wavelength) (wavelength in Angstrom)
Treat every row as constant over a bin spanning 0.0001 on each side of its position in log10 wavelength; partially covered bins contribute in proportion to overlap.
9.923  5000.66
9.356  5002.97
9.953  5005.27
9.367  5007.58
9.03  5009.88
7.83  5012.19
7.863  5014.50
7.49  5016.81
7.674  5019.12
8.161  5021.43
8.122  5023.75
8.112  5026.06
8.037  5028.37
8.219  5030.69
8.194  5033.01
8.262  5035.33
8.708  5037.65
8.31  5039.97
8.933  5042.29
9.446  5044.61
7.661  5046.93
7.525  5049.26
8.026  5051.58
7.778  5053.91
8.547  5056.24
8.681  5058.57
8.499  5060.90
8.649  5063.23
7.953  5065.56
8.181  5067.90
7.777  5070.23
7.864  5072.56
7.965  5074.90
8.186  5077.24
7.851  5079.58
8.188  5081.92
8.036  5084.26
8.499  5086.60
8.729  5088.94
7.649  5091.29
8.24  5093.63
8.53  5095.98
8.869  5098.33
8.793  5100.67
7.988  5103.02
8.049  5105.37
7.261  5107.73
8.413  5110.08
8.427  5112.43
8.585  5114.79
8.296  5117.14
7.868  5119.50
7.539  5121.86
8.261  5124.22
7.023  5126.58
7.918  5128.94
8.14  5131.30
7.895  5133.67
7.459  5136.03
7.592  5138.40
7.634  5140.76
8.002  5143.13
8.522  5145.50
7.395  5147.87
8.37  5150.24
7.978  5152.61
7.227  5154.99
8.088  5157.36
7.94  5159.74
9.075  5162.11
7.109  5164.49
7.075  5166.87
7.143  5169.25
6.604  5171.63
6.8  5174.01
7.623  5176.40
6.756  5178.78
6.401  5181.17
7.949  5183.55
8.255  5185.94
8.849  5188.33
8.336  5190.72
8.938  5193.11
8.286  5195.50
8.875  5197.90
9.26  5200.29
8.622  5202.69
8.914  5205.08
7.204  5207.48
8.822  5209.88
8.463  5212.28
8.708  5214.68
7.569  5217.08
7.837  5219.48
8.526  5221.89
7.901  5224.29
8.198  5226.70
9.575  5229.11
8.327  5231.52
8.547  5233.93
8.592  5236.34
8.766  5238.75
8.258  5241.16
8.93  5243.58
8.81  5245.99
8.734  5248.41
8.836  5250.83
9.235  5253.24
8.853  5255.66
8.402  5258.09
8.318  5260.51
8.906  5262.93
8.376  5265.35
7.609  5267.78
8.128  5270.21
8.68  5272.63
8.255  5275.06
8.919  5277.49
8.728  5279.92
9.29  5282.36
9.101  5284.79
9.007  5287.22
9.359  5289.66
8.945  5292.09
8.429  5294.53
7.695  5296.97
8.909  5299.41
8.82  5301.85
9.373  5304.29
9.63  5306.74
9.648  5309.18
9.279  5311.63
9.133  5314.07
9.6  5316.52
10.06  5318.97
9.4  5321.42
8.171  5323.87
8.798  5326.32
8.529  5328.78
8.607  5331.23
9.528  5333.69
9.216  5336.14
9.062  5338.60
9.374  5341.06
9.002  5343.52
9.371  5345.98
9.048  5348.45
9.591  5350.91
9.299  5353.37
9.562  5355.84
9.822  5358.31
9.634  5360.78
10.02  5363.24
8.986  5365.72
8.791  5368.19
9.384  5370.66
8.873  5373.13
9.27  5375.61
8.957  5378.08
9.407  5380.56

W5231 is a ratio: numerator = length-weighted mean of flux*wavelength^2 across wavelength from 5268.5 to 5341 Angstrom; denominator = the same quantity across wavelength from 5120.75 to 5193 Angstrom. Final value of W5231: 1.2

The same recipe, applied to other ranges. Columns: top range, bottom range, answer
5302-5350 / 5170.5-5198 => 1.25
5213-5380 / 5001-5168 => 1.19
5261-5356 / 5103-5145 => 1.22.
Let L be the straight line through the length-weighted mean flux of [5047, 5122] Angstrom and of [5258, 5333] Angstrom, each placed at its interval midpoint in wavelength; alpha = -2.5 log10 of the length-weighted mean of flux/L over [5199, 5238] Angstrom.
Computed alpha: 0.02 mag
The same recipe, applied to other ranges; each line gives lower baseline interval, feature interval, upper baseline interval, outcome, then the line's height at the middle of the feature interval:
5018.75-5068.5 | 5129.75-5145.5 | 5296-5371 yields 0.096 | 8.57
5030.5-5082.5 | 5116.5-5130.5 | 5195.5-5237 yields 0.070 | 8.33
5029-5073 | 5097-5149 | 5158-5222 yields 0.018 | 8.13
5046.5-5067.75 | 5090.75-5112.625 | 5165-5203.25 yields -0.025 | 8.05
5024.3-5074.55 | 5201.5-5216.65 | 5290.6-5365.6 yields 0.047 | 8.78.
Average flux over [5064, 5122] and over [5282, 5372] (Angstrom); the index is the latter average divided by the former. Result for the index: 1.12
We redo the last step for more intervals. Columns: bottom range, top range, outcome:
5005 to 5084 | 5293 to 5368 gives 1.11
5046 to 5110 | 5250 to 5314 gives 1.08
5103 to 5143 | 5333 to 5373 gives 1.18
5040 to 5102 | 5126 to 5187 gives 0.92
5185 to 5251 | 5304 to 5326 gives 1.10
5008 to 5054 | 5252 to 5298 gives 1.06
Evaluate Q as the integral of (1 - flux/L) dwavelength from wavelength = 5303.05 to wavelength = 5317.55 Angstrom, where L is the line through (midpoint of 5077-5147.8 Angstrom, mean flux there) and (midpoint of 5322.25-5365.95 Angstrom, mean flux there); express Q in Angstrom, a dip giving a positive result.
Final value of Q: -0.64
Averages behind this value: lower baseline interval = 8.07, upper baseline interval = 9.21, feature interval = 9.44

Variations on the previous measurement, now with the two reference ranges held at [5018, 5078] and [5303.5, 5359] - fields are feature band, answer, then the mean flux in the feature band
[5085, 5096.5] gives 0.1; 8.31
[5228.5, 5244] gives 0.4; 8.67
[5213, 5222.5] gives 0.7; 8.15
